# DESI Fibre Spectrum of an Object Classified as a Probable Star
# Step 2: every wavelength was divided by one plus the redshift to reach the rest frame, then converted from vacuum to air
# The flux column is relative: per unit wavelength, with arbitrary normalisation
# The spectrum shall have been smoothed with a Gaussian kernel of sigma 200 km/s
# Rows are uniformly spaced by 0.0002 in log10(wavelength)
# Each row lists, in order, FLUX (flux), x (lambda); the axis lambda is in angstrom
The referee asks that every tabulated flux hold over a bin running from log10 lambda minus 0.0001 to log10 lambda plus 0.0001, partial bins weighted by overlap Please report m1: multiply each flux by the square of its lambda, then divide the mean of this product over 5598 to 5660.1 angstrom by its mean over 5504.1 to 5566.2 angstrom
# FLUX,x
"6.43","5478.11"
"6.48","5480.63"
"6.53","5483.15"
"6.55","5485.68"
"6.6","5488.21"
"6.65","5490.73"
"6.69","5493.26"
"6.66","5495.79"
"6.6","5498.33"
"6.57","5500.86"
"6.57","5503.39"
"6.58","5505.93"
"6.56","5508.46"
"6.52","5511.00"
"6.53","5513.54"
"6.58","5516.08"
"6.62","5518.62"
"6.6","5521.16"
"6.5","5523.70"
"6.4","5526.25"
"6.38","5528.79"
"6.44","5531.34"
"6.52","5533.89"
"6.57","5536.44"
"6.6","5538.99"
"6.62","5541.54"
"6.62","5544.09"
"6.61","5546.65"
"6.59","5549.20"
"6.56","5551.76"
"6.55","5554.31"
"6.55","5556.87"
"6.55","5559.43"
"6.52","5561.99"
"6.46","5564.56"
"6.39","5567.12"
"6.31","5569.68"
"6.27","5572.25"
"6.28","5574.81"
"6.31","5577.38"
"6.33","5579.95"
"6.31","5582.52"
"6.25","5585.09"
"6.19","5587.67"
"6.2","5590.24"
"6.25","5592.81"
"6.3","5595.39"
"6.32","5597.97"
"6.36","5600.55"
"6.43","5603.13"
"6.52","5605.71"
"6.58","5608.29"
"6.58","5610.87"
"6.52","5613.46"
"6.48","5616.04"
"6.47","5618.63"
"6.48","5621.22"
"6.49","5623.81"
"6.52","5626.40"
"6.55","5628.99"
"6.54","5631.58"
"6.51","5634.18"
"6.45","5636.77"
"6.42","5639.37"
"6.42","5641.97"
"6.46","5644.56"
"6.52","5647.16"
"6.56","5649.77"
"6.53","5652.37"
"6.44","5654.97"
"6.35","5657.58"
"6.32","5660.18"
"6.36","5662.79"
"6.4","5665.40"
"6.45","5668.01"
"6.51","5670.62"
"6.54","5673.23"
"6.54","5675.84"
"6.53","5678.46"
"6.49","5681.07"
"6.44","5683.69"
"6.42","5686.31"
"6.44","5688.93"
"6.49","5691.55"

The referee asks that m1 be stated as 1.02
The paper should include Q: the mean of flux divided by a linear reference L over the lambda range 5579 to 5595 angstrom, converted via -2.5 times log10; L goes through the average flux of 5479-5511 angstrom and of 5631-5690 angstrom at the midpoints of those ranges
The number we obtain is 0.044 mag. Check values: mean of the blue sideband 6.58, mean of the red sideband 6.46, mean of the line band 6.26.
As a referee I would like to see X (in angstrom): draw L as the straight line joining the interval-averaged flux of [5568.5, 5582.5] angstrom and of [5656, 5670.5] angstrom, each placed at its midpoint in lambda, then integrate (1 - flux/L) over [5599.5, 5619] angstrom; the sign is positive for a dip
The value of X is -0.5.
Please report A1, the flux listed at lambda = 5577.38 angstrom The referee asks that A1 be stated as 6.31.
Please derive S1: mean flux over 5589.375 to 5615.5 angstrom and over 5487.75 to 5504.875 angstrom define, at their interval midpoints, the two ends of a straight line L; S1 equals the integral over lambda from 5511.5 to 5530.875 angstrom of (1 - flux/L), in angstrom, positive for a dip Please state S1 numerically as 0.2 angstrom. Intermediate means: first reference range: 6.62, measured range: 6.51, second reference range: 6.41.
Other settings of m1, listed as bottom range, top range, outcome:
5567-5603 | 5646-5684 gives 1.06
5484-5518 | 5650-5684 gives 1.04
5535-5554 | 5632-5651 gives 1.02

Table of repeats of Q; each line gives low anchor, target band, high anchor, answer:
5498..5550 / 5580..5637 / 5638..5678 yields 0.01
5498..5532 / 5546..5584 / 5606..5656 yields 0.01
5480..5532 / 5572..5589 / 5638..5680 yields 0.04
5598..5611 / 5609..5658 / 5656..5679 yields -0.01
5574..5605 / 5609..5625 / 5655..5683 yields -0.03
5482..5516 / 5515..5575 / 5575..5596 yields -0.02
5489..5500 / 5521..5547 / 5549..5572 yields 0.00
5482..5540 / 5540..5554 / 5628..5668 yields -0.01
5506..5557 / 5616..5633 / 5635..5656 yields 0.00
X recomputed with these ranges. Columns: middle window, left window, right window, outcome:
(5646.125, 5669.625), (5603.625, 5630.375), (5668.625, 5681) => 0.3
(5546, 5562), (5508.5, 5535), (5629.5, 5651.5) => -0.1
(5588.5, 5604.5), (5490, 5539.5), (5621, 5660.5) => 0.5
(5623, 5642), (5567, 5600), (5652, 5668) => -0.4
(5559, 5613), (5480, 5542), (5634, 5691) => 1.2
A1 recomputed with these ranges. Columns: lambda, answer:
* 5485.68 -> 6.55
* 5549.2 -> 6.59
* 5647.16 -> 6.52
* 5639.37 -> 6.42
